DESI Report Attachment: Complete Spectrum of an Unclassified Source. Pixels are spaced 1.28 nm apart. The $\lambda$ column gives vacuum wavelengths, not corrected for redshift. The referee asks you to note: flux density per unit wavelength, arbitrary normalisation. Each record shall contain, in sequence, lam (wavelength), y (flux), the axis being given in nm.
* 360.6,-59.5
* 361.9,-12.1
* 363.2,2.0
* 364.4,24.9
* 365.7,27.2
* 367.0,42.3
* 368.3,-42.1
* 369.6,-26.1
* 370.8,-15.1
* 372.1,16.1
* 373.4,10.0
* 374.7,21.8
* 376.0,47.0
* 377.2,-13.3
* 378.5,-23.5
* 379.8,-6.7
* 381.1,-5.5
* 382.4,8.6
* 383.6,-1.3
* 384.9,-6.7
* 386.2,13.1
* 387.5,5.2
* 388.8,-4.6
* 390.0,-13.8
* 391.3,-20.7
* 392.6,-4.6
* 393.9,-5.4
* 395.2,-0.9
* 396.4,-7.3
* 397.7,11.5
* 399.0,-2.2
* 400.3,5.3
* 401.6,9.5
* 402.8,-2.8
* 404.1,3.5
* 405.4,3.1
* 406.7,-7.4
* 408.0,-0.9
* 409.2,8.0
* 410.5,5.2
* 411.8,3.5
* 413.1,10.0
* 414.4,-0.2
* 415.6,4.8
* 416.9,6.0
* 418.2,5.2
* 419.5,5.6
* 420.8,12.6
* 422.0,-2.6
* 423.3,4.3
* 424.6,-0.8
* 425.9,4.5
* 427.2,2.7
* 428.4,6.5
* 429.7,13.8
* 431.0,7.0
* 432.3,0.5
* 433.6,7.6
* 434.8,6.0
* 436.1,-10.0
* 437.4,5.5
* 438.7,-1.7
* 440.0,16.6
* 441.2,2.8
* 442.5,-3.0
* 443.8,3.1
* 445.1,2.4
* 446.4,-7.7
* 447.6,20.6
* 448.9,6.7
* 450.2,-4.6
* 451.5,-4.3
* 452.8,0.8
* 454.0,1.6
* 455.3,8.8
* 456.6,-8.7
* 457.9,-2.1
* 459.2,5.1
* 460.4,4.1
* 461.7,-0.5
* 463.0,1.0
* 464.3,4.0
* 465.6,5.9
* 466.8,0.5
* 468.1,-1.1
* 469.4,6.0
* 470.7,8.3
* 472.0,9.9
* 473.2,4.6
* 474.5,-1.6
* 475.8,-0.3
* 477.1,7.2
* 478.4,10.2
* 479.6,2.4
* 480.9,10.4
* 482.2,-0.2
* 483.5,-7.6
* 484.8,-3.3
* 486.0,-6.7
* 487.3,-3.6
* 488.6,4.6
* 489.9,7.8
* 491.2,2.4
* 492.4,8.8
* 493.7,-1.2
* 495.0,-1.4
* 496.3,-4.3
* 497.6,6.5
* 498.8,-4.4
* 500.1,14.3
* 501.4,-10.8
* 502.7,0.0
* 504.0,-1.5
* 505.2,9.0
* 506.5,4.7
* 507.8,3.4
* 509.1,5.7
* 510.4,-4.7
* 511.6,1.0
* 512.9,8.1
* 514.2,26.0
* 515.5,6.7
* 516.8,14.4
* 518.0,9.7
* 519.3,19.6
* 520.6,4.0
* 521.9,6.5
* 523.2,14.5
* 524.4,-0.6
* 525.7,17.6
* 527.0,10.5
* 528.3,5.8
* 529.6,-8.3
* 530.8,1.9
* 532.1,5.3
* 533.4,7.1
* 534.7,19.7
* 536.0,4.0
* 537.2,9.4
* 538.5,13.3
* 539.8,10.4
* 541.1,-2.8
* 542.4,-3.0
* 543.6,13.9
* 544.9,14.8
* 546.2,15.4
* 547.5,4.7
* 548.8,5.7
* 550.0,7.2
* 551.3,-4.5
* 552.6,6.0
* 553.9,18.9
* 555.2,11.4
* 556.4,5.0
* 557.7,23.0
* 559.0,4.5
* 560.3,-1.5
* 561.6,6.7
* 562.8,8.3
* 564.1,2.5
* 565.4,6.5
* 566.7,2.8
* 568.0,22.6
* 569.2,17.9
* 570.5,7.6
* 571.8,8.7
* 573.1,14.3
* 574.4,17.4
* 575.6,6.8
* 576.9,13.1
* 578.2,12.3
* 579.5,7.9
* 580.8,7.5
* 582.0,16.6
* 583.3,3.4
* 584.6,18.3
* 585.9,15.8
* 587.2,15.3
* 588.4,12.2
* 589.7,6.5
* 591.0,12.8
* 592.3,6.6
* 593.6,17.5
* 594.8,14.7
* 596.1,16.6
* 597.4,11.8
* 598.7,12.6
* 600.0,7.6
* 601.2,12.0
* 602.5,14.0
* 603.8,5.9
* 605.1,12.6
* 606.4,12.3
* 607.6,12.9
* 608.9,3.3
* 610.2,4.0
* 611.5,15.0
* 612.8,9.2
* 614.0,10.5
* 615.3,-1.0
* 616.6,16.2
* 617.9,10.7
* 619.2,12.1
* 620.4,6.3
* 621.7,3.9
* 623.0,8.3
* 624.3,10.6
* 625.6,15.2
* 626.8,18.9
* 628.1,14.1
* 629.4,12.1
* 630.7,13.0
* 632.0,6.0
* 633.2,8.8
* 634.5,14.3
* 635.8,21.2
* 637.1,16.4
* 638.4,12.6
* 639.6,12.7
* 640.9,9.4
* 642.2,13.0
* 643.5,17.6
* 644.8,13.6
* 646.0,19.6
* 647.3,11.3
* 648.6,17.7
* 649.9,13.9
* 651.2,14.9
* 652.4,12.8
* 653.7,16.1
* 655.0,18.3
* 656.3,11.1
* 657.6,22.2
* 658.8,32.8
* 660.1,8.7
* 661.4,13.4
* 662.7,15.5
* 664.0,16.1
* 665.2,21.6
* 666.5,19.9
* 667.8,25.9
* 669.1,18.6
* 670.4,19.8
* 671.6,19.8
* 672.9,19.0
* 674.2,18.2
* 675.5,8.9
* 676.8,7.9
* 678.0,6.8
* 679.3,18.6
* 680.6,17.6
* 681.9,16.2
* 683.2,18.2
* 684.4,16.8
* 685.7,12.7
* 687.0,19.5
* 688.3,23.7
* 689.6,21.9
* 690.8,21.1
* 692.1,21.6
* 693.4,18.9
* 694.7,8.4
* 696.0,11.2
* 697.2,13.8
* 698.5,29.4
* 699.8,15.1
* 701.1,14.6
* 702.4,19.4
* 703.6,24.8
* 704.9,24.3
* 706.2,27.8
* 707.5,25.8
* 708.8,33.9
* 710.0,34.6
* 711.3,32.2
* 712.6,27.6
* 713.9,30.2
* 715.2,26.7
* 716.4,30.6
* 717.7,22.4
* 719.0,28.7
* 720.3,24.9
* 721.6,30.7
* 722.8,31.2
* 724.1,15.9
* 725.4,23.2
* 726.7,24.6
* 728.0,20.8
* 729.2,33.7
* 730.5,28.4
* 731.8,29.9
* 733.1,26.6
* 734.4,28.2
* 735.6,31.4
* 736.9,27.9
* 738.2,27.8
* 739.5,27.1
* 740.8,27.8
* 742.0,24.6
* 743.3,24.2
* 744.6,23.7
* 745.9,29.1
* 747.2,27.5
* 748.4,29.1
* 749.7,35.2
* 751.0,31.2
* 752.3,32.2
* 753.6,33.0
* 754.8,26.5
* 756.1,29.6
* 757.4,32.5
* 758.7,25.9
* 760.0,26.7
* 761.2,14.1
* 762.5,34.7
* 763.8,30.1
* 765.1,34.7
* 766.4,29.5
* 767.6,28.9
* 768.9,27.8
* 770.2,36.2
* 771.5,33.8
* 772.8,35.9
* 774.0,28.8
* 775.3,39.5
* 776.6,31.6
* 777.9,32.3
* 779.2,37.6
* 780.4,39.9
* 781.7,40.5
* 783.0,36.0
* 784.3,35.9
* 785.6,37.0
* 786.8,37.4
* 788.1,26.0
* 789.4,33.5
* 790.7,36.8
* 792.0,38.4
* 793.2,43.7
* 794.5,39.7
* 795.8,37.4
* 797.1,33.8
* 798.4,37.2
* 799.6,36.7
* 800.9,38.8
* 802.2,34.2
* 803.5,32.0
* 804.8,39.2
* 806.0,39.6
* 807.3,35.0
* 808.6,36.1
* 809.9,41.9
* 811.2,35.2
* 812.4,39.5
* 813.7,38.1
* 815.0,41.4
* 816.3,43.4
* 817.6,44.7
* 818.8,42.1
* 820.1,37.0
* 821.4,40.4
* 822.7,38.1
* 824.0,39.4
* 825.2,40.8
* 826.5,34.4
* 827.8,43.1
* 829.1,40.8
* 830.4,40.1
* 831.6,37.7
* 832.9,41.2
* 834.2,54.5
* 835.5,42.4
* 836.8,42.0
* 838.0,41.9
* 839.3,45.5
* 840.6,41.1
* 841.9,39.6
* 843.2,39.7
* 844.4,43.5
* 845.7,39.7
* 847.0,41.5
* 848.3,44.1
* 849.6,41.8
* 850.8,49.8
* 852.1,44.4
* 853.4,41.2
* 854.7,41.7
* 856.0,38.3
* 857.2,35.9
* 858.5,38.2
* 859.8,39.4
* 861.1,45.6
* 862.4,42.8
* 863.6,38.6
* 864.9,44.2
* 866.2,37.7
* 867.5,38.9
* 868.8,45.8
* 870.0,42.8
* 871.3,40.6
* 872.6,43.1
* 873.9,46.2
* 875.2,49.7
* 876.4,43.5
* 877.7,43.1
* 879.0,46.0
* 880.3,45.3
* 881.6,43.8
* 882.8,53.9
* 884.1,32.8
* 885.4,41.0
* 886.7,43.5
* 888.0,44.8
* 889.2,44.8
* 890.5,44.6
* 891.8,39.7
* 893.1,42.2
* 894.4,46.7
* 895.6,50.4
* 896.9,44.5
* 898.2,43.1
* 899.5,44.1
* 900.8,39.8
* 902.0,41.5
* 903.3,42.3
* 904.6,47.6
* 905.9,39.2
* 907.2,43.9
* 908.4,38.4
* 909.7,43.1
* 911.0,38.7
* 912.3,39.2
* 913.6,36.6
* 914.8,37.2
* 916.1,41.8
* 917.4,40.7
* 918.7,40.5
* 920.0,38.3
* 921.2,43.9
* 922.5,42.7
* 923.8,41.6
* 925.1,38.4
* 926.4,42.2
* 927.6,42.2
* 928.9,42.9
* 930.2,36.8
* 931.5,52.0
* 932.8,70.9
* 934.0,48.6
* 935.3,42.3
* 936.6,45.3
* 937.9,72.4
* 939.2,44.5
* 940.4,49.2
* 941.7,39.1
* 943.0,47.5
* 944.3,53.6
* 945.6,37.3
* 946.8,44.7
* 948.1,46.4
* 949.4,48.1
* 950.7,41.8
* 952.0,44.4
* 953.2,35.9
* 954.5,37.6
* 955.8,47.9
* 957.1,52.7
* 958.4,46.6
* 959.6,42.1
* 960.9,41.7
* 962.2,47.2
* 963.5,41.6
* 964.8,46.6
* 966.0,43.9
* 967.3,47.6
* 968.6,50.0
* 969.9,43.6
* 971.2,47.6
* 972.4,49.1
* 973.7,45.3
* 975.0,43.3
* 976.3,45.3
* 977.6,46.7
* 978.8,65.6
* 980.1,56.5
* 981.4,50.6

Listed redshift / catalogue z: 0.77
